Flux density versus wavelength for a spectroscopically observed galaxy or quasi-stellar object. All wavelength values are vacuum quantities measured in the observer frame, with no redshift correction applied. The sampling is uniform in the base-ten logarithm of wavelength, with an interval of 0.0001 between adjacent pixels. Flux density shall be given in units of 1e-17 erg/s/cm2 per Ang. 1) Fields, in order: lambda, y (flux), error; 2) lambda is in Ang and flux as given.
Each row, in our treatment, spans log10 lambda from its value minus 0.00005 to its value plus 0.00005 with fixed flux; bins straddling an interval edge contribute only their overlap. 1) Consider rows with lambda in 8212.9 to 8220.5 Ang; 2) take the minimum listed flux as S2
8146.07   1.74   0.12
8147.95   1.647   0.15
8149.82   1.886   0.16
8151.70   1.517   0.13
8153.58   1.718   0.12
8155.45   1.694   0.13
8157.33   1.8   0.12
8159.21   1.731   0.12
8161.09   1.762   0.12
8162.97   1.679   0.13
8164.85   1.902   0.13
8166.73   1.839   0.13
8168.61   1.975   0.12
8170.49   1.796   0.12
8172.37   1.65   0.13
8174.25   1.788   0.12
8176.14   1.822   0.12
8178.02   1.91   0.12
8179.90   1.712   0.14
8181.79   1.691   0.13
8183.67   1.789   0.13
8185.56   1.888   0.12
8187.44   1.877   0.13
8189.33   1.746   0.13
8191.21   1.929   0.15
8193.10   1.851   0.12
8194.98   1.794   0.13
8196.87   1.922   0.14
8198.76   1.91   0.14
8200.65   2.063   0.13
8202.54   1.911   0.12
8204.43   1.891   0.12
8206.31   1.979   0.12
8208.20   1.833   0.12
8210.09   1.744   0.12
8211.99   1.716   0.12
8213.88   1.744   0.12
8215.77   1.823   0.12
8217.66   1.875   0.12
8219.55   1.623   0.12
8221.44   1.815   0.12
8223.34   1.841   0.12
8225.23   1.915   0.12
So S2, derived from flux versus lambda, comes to 1.623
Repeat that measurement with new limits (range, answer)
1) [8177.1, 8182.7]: 1.691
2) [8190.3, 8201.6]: 1.794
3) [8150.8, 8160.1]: 1.517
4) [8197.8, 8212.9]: 1.716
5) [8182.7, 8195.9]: 1.746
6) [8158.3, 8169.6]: 1.679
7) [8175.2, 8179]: 1.822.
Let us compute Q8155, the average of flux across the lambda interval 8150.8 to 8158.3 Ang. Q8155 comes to 1.68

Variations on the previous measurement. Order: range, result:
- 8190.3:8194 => 1.89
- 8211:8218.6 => 1.79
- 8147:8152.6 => 1.68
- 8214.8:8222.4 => 1.78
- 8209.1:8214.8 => 1.73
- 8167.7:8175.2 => 1.8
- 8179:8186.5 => 1.77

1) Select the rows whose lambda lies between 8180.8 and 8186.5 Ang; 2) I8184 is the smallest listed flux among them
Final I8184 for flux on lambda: 1.691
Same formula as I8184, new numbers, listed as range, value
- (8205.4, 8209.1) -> 1.833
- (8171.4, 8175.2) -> 1.65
